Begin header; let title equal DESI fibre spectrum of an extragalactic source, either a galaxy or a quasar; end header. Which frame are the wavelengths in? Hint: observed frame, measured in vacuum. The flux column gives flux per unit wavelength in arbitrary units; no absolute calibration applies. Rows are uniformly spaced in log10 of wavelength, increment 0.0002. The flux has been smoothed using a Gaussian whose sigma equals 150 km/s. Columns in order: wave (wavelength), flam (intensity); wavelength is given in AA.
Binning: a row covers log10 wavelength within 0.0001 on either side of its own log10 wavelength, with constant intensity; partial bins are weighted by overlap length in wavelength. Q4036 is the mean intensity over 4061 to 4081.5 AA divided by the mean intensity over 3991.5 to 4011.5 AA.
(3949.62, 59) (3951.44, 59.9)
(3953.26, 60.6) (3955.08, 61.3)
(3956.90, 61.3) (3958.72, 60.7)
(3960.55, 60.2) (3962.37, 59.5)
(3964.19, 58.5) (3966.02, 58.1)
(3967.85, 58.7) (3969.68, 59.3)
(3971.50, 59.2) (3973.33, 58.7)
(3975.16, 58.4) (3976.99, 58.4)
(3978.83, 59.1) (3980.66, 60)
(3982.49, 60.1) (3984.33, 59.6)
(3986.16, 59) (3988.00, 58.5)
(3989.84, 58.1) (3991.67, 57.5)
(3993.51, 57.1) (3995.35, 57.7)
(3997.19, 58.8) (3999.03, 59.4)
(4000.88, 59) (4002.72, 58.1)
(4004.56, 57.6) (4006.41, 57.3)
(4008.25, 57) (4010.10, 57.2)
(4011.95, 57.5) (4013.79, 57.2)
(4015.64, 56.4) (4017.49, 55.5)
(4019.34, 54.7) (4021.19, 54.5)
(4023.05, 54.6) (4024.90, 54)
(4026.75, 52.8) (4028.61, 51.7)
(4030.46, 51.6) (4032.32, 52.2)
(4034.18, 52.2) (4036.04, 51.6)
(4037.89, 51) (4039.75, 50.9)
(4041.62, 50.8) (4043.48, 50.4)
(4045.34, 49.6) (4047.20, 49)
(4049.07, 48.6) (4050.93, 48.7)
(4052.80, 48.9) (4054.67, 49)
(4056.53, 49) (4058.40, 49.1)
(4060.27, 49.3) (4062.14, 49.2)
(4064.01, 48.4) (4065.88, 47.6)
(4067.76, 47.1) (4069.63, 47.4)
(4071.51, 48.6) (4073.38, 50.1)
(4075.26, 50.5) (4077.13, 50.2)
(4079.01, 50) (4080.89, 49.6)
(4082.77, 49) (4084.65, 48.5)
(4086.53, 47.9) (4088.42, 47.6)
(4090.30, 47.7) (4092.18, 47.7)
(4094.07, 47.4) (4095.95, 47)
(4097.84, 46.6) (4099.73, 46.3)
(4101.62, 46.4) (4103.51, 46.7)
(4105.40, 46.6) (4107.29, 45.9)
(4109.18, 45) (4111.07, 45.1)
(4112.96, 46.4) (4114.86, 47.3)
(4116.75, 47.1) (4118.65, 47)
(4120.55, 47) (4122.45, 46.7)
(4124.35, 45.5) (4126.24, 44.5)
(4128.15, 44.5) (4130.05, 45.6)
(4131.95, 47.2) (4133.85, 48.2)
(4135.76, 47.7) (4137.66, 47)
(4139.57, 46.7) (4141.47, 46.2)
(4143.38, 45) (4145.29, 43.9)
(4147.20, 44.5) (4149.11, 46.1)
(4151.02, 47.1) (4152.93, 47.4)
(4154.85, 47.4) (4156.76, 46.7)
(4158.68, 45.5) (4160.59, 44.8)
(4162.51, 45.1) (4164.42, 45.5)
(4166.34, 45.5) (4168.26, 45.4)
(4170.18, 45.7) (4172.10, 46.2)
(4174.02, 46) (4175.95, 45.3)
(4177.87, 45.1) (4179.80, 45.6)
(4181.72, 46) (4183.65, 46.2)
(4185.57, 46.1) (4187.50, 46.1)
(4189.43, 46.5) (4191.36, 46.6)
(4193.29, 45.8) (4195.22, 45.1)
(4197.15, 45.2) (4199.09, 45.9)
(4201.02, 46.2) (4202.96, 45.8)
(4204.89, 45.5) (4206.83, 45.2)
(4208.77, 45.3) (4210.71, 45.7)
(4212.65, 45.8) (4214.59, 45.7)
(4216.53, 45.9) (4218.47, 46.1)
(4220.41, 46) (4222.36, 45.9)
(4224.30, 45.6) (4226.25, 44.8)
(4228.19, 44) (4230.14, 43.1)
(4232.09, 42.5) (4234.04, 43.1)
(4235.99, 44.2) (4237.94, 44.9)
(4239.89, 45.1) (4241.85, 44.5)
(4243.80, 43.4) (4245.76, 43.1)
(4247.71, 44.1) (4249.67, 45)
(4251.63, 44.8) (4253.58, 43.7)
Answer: 0.85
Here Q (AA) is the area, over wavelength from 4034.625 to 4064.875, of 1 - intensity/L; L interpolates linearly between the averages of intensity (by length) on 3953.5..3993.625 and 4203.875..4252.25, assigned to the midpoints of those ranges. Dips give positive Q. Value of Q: 2.9 AA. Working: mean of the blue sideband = 59.2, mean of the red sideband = 44.8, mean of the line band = 49.6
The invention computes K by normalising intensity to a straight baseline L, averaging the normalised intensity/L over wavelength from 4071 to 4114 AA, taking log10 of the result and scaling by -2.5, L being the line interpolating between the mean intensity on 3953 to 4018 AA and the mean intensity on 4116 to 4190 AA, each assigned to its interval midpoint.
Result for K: 0.06 mag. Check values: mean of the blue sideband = 58.6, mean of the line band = 47.7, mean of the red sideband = 46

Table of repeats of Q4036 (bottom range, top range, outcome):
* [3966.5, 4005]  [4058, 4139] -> 0.81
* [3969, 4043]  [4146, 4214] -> 0.81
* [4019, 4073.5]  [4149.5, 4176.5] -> 0.91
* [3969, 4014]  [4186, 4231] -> 0.78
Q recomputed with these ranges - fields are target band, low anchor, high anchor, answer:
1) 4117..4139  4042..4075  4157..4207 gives 0.29 AA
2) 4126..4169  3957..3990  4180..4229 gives 2.66 AA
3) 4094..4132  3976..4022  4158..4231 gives 3.34 AA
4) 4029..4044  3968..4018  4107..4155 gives 0.85 AA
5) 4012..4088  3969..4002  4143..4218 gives 5.24 AA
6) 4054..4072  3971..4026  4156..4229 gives 1.75 AA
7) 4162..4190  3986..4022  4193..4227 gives 1.07 AA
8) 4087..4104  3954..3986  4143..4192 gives 1.25 AA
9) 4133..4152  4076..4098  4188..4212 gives 0.34 AA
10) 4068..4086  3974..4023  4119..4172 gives 0.80 AA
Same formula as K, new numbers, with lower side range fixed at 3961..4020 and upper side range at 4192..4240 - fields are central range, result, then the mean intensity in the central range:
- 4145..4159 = 0.06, 46.2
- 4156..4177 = 0.06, 45.6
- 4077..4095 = 0.09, 48.5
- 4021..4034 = 0.06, 52.9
